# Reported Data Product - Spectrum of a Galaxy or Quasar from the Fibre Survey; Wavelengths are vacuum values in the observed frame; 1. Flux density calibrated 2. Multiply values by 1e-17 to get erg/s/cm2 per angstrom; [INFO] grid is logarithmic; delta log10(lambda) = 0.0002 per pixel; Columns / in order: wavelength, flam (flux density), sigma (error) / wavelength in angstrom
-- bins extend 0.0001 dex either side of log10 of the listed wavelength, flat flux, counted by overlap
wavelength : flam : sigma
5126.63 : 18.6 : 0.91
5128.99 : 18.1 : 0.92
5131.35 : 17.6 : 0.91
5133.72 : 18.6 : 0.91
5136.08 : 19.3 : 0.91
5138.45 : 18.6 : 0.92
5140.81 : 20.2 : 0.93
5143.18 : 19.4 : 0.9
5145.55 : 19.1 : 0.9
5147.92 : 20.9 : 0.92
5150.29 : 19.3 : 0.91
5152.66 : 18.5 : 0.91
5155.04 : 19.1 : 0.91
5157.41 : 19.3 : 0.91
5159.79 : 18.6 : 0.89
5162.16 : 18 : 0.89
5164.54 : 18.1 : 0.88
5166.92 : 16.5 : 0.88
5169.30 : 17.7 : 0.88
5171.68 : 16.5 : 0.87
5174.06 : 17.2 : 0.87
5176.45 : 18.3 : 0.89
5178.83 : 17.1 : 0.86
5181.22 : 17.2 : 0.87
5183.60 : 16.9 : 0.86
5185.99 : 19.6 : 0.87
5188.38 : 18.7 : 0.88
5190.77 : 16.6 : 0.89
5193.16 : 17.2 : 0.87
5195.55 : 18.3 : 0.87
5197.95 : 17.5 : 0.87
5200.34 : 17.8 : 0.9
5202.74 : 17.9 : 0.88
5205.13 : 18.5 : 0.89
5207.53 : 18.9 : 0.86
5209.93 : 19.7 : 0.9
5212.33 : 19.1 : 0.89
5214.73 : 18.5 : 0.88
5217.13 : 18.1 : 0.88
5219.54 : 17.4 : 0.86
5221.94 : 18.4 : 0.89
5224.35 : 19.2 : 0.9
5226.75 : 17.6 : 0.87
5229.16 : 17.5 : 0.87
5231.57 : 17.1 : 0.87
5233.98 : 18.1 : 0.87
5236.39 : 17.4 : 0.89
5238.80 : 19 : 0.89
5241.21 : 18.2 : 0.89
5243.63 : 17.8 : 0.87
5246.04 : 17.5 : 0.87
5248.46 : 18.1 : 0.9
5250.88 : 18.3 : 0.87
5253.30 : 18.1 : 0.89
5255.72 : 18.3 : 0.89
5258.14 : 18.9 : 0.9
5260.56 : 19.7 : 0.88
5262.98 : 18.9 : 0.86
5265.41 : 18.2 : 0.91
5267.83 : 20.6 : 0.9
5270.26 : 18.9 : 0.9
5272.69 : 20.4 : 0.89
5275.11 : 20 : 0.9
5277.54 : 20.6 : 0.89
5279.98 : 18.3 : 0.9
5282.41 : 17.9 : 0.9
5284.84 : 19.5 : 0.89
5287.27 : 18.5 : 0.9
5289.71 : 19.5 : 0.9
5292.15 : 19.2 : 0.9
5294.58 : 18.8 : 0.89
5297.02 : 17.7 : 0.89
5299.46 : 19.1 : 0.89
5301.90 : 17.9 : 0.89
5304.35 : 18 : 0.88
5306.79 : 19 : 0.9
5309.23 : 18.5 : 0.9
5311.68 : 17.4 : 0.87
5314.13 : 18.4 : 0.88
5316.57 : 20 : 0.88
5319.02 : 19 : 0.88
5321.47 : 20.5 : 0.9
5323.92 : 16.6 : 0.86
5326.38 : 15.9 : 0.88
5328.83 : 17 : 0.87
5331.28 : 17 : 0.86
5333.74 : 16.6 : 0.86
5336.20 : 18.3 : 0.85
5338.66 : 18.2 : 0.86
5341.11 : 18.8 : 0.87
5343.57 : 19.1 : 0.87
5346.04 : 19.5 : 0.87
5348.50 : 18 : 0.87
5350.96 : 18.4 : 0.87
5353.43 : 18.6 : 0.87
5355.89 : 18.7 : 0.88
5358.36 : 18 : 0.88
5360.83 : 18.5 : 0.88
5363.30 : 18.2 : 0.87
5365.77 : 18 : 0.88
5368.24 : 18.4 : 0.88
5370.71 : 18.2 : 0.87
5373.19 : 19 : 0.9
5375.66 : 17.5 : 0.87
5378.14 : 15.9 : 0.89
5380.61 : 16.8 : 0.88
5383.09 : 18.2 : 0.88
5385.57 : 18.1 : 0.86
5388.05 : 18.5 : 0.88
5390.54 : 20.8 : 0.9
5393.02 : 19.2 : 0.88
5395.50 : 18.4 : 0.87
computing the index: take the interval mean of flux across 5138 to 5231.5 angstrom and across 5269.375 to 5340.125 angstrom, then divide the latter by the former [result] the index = 1.01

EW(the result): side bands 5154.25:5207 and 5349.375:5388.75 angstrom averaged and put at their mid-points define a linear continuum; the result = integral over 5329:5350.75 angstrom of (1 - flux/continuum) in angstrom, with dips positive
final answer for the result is -0.1 angstrom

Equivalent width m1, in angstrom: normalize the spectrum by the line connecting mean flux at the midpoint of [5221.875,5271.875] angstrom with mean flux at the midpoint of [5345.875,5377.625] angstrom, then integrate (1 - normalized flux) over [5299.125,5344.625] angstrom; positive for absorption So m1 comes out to 0.43 angstrom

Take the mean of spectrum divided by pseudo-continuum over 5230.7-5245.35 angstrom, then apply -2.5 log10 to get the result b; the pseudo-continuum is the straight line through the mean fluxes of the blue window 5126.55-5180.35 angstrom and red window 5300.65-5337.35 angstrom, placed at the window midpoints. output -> 0.02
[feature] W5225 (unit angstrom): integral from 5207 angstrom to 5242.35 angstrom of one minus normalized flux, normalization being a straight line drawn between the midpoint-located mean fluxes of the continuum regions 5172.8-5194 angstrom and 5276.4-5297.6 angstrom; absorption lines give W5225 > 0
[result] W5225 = -0.2 angstrom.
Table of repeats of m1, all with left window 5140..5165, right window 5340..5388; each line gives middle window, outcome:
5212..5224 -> 0.4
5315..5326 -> -0.2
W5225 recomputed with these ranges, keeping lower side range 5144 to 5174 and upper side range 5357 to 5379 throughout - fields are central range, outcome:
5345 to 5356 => -0.4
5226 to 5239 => 0.4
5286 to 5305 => -0.5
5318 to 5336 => 0.5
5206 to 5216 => -0.4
